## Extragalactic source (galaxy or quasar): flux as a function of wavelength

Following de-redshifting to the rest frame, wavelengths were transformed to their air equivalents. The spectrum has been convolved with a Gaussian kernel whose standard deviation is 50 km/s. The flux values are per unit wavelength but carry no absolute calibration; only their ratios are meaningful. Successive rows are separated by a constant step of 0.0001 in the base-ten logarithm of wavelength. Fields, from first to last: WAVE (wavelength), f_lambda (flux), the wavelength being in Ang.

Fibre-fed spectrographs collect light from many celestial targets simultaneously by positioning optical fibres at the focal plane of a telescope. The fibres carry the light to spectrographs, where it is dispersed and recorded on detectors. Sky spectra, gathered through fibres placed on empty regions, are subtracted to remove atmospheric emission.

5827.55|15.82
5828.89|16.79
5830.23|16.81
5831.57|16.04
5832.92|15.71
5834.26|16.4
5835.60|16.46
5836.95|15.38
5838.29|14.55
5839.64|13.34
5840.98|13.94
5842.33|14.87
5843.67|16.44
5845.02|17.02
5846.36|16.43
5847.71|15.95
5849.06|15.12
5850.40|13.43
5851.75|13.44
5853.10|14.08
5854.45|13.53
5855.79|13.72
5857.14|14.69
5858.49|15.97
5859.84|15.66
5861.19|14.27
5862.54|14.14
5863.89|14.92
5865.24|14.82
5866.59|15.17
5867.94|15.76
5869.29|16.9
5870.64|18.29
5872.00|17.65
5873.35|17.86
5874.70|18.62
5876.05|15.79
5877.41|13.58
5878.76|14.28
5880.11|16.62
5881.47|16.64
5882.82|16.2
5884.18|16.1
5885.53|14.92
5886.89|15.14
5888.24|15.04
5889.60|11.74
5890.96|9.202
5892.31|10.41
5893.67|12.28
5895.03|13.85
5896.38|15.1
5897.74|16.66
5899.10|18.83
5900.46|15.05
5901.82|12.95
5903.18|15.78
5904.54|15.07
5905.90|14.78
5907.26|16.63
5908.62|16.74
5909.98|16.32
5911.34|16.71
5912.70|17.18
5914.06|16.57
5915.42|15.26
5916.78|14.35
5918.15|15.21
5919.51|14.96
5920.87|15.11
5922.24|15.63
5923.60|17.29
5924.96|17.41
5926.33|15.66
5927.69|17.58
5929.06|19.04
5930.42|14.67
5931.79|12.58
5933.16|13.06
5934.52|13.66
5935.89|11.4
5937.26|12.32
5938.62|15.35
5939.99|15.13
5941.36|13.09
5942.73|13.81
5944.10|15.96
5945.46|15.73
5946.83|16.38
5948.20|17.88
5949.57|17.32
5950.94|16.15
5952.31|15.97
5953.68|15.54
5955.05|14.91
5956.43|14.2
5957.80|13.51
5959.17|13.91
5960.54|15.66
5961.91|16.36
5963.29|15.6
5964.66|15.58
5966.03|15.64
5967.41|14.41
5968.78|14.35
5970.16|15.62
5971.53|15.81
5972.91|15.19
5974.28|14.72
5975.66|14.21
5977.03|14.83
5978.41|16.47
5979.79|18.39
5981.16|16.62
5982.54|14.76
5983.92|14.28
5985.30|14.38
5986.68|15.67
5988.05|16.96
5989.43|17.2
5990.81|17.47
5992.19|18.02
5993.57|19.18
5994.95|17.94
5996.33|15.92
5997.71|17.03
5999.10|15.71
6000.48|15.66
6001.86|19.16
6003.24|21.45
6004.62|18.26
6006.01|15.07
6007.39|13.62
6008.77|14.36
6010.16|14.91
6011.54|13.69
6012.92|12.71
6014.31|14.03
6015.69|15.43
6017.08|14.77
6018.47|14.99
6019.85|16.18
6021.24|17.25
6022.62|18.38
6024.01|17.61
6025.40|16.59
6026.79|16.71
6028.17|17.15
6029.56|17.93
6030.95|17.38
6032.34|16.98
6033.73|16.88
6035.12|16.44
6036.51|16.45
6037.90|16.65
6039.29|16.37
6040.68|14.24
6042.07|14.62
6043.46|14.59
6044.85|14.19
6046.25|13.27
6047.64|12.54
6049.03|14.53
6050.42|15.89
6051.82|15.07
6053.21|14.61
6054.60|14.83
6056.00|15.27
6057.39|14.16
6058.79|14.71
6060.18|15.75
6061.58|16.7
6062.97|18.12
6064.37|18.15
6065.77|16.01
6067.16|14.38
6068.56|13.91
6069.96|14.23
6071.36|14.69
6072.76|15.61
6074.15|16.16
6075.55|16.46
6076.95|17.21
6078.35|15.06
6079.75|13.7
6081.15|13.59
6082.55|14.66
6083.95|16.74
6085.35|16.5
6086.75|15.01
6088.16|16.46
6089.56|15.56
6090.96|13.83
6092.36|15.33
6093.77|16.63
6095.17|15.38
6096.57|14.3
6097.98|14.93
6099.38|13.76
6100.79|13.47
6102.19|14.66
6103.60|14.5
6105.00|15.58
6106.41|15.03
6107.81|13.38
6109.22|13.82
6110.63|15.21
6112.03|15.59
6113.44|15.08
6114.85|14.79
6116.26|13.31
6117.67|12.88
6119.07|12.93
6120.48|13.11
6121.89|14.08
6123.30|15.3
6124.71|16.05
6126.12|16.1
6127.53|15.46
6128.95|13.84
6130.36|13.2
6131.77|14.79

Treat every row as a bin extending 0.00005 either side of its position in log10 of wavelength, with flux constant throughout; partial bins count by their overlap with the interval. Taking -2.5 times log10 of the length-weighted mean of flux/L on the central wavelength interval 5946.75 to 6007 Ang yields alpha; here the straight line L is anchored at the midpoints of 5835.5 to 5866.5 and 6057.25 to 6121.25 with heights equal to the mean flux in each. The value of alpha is -0.08 mag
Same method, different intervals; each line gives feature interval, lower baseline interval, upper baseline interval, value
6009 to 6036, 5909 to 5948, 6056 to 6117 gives -0.06 mag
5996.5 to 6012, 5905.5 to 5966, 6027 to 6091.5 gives -0.06 mag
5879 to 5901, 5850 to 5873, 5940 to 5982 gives 0.05 mag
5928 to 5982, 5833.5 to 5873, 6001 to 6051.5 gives 0.03 mag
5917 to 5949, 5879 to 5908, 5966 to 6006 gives 0.02 mag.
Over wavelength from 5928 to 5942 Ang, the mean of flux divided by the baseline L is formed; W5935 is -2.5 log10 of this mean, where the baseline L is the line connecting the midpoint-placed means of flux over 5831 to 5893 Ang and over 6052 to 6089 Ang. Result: 0.08 mag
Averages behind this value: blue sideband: 15.1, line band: 14.1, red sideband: 15.5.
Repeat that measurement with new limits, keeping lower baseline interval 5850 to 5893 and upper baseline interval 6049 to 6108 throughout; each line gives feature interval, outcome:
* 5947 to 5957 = -0.066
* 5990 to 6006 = -0.168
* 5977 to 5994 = -0.095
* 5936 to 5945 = 0.068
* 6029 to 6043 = -0.080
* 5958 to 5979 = -0.006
